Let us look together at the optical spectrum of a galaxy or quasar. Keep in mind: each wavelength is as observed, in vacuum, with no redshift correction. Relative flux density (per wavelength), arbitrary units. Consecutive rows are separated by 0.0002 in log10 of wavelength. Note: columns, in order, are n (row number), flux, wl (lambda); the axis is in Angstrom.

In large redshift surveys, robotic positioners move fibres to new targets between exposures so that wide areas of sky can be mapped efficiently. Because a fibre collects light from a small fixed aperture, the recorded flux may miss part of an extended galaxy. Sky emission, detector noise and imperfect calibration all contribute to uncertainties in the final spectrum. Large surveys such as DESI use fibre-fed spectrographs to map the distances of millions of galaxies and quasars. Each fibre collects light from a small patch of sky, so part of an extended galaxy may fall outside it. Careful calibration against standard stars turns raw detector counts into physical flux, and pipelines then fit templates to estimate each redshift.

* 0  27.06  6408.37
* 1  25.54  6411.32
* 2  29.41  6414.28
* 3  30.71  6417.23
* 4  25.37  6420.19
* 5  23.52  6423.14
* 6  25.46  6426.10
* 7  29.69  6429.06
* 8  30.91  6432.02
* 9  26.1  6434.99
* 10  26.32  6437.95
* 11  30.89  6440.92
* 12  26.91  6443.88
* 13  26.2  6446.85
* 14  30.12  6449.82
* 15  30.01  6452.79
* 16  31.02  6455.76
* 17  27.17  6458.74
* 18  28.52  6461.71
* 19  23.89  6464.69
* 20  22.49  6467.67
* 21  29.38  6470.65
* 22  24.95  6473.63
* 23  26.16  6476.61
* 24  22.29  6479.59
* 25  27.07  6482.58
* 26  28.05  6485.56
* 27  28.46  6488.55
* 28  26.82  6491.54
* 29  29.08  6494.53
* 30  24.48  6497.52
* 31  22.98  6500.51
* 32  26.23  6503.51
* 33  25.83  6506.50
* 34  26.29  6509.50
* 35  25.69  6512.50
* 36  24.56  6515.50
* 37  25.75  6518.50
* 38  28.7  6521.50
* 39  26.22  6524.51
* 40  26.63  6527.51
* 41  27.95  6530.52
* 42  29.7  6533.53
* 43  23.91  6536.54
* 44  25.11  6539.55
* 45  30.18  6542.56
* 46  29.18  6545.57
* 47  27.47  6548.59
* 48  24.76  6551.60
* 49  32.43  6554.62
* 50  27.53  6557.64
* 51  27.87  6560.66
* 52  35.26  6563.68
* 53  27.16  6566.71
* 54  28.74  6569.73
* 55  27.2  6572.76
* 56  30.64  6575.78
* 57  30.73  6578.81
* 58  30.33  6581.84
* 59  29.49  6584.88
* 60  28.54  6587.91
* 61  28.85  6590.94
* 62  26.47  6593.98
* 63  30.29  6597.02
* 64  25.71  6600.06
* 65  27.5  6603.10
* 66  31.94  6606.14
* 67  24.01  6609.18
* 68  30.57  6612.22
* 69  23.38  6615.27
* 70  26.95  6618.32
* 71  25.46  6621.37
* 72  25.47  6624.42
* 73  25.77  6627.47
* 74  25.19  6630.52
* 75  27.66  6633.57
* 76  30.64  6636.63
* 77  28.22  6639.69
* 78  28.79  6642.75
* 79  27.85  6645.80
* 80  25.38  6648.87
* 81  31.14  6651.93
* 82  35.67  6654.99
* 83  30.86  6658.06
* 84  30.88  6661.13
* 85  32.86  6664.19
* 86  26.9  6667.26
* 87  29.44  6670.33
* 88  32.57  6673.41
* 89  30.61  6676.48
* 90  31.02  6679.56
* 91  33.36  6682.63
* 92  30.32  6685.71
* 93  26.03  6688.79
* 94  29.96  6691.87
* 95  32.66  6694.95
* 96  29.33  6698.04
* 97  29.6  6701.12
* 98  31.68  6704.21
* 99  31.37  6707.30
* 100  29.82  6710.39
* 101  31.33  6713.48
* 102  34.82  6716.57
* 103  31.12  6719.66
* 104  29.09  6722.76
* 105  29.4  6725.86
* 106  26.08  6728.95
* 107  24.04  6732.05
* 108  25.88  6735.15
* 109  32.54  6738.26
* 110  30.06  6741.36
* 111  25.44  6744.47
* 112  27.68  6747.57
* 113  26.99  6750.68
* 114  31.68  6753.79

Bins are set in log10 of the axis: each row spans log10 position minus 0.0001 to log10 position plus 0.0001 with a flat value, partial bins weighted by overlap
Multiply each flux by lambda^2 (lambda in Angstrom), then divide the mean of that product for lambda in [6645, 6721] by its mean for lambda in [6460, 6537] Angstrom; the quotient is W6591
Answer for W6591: 1.2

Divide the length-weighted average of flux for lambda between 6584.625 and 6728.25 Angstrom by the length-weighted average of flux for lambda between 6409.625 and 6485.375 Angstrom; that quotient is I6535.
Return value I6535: 1.08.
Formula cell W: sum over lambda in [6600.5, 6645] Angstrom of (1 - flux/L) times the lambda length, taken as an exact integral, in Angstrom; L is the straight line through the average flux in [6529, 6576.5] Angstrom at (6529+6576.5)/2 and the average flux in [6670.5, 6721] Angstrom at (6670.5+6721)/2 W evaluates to 3.6 Angstrom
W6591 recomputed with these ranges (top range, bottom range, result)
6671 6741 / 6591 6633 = 1.15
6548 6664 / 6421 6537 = 1.11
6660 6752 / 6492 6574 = 1.15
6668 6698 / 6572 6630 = 1.12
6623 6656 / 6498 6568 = 1.07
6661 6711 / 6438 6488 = 1.20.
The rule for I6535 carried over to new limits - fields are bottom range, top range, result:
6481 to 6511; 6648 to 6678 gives 1.16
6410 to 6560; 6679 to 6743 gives 1.11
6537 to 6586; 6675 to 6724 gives 1.06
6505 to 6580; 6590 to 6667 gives 1.02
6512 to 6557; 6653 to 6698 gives 1.13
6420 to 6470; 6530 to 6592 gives 1.05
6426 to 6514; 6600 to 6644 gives 1.01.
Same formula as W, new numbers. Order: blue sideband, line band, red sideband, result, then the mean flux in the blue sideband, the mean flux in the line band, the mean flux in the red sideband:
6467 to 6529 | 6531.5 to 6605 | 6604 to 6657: -4.0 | 26.2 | 28.6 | 27.9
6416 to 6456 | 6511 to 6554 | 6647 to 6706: 3.0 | 28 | 27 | 30.5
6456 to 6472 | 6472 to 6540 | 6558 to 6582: 3.8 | 26.6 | 26.2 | 29.6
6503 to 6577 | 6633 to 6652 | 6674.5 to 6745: 0.4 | 27.7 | 28.4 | 29.9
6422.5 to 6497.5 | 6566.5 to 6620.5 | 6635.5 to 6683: 1.9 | 27.2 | 28.2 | 30.3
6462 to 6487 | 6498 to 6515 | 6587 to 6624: 0.5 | 25.7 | 25.3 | 27.4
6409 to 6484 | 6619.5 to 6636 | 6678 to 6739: 1.6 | 27.2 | 26.2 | 29.9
